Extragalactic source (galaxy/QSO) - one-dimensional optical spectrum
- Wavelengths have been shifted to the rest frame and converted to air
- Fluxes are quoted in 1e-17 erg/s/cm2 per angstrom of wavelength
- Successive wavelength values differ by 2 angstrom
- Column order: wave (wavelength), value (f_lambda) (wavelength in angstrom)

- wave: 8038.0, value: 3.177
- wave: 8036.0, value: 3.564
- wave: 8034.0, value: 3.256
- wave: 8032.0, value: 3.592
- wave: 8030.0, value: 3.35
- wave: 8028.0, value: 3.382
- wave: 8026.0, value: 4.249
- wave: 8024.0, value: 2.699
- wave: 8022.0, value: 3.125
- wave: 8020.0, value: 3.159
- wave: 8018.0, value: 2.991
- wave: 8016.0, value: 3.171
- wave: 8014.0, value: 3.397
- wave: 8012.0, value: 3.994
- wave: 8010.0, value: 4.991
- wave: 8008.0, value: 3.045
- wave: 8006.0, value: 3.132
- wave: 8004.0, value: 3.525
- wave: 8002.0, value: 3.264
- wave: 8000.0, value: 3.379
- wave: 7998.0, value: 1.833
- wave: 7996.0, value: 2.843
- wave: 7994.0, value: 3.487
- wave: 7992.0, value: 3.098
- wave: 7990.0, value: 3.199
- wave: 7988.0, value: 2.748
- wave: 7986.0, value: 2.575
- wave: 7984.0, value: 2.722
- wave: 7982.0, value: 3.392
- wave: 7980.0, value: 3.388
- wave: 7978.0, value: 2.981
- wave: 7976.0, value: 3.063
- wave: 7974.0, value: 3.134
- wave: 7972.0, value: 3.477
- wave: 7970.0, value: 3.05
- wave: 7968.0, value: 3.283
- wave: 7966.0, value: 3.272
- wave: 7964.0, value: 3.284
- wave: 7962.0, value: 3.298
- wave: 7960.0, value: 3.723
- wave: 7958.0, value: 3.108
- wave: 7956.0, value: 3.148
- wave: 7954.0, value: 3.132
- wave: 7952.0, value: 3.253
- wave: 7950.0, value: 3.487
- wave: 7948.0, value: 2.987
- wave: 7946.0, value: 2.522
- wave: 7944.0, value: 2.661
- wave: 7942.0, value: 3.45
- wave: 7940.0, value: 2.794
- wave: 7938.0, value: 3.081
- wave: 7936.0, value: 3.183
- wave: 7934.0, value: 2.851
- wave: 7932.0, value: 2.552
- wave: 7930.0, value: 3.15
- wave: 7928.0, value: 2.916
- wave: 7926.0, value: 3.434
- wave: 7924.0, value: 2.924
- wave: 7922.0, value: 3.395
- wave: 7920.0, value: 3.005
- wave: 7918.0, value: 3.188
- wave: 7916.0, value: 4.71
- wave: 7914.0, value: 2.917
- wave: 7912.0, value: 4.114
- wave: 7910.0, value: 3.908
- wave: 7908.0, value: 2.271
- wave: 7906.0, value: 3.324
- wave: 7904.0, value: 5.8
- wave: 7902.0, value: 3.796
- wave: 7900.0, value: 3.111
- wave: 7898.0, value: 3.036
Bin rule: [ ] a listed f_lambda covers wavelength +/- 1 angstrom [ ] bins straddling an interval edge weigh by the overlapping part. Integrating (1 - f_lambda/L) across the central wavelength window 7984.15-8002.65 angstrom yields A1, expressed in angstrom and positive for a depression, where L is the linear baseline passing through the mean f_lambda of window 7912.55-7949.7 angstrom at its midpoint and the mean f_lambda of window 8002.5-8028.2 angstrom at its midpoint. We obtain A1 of 2.43 angstrom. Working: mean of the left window 3.12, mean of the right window 3.45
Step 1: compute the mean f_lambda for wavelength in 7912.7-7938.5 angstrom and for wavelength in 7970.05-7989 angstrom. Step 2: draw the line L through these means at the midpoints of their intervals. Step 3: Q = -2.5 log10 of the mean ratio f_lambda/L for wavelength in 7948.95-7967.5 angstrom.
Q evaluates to -0.07 mag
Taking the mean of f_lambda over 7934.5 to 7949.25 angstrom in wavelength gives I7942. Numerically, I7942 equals 2.96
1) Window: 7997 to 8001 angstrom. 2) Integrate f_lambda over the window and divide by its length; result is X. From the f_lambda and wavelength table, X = 2.61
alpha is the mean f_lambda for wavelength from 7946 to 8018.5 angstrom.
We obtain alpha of 3.21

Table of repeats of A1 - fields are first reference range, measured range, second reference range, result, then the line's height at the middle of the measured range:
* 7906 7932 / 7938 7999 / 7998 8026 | 4.5 angstrom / 3.33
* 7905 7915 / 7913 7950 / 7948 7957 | 1.8 angstrom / 3.27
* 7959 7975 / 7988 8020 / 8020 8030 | 0.6 angstrom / 3.33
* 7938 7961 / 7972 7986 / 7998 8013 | 0.9 angstrom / 3.32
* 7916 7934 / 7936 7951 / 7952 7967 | 1.0 angstrom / 3.22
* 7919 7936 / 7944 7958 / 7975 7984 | 0.1 angstrom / 3.09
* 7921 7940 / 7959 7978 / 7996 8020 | -0.6 angstrom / 3.17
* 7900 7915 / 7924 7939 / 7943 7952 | 1.1 angstrom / 3.25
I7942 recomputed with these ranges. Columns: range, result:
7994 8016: 3.34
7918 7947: 3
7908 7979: 3.2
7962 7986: 3.17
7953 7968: 3.28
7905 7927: 3.38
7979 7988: 2.99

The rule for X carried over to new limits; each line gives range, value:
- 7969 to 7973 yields 3.26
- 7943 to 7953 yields 2.98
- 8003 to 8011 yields 3.67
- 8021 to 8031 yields 3.36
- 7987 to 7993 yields 3.02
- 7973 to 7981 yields 3.14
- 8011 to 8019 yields 3.39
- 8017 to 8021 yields 3.08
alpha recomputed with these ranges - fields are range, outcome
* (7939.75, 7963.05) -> 3.14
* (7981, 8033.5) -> 3.24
